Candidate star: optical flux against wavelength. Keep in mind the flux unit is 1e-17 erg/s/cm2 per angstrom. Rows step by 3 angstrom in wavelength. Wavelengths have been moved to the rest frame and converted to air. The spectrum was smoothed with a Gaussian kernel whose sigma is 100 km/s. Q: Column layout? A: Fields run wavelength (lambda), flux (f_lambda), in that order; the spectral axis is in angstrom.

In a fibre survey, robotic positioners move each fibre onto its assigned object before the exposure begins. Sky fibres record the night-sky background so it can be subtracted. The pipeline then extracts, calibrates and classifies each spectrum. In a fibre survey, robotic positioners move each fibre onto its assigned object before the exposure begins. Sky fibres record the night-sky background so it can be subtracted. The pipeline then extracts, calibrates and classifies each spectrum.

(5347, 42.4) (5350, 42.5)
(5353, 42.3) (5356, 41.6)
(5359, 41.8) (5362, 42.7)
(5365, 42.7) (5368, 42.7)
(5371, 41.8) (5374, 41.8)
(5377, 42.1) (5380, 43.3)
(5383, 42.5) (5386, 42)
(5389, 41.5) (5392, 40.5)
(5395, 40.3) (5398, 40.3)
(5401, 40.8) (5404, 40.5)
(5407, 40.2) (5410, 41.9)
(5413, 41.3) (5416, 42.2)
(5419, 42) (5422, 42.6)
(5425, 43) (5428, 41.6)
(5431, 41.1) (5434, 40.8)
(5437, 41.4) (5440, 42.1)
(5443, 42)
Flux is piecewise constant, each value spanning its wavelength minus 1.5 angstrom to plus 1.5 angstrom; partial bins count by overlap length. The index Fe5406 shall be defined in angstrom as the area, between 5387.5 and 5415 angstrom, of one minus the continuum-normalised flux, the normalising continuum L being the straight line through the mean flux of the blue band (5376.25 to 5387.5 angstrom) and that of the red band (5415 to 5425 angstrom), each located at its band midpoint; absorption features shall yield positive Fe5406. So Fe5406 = 1.0 angstrom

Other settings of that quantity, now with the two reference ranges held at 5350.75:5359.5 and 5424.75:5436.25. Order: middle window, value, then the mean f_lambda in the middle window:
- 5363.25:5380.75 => -0.2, 42.4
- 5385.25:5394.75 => 0.1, 41.1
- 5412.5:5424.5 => -0.2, 42.2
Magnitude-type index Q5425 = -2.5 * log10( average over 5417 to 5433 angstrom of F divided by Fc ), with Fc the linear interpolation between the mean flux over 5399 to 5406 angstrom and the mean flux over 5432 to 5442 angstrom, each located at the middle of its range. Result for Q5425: -0.02 mag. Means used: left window 40.6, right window 41.4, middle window 42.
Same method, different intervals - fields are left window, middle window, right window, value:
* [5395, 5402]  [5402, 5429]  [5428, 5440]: -0.021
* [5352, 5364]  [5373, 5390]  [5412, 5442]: -0.006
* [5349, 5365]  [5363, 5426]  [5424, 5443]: 0.006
